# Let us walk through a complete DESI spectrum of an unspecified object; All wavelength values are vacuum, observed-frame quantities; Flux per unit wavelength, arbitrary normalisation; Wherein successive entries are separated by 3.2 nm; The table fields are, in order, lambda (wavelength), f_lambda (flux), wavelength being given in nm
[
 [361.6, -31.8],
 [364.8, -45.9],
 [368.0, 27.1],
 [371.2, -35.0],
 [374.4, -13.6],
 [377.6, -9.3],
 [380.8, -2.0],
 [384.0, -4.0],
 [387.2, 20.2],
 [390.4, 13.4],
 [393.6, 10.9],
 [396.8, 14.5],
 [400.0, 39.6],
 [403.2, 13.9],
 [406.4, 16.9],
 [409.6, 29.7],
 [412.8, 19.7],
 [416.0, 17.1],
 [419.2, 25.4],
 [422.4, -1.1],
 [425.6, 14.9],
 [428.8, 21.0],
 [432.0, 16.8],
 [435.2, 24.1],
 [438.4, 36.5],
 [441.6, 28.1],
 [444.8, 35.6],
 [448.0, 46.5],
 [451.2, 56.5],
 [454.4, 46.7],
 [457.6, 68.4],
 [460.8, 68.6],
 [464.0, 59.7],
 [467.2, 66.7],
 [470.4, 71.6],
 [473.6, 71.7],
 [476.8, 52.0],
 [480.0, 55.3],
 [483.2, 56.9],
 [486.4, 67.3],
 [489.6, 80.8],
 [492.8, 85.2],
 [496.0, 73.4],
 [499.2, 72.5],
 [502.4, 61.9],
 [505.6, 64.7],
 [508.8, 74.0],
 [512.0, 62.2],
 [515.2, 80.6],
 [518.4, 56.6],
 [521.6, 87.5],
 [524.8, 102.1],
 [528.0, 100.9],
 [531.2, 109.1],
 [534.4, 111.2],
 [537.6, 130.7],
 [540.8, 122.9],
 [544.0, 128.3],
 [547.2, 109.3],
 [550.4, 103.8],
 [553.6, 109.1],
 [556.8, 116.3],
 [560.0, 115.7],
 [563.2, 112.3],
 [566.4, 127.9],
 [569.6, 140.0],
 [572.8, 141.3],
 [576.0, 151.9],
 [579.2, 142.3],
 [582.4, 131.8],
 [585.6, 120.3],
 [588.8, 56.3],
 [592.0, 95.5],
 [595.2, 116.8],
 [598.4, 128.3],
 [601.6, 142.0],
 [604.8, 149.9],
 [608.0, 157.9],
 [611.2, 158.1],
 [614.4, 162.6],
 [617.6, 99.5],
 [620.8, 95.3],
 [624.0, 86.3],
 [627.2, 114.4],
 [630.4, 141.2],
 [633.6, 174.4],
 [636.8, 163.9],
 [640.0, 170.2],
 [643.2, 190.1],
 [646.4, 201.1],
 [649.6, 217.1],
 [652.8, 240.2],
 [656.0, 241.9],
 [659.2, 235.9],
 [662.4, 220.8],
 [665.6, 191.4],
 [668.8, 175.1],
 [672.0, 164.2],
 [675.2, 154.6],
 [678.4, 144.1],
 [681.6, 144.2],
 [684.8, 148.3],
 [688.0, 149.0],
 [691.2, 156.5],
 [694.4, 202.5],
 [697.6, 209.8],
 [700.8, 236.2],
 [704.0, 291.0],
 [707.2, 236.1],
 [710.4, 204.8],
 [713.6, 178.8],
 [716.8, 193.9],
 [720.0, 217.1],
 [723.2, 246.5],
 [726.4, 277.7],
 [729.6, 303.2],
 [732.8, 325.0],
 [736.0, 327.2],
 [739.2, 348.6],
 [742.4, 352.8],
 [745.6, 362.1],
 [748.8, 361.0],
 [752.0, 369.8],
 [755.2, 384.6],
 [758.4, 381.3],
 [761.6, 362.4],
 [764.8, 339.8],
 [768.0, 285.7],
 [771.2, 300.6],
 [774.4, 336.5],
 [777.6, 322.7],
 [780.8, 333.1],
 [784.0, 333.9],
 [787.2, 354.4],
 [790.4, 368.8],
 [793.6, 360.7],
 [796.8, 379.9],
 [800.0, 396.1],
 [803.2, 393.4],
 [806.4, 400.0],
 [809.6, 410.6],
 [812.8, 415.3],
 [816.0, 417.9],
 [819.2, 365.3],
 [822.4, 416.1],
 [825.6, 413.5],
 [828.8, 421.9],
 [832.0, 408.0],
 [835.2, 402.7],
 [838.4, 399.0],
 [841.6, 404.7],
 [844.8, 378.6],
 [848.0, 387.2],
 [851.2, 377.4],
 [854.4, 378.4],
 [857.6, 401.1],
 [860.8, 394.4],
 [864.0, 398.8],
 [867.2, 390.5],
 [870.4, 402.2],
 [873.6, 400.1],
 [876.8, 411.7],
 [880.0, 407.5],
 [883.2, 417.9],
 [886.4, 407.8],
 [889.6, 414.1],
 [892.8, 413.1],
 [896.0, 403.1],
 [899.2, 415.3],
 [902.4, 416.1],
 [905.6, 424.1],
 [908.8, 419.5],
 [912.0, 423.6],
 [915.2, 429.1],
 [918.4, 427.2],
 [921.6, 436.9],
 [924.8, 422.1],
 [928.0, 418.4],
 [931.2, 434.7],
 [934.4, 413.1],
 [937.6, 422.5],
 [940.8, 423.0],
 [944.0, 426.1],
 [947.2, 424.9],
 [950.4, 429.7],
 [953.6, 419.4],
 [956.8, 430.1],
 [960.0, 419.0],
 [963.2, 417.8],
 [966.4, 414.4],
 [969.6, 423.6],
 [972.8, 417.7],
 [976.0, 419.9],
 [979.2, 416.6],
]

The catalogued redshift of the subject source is 0.000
